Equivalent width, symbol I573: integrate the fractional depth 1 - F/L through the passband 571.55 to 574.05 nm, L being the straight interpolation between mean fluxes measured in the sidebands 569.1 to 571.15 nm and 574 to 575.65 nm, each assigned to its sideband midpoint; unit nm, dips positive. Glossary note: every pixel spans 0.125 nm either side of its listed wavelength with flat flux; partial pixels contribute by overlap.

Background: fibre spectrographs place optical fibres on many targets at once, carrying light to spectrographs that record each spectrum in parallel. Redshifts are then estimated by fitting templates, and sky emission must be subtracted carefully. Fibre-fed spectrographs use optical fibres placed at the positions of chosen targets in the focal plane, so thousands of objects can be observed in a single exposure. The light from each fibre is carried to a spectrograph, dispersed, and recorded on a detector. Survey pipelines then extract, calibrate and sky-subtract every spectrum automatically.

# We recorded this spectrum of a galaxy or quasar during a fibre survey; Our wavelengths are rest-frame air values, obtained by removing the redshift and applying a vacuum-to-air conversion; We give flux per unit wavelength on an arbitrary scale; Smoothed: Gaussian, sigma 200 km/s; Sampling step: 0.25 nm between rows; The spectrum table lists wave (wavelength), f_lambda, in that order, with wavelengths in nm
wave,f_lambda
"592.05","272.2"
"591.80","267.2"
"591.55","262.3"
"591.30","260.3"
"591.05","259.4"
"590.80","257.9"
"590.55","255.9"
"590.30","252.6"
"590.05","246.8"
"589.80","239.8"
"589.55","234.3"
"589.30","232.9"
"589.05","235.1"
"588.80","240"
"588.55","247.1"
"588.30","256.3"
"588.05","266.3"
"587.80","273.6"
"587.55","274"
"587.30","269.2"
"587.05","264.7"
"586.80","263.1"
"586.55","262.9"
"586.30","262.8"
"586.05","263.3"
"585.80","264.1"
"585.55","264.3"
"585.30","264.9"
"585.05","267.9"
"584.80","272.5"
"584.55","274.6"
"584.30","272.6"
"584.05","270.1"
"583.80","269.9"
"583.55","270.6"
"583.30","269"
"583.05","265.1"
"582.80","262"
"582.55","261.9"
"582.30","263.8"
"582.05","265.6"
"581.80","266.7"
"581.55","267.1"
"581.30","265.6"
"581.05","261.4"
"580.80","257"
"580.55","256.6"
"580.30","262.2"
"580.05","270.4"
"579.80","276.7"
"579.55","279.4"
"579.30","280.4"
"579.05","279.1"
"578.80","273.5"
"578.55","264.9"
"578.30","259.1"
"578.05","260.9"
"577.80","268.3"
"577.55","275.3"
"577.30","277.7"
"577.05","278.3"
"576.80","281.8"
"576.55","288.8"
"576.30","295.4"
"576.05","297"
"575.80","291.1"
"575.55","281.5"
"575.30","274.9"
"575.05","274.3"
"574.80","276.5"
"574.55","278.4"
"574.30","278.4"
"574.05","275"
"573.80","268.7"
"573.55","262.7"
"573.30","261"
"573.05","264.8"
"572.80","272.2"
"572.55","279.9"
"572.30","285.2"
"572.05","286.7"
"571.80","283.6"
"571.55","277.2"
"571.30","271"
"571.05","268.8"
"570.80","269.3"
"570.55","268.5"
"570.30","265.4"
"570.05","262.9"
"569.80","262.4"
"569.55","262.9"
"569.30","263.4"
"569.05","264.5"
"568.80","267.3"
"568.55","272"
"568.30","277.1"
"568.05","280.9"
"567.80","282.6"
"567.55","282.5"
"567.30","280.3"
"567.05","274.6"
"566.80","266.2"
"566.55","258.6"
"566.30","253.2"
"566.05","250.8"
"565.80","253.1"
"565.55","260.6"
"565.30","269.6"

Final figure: -0.020 nm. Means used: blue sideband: 265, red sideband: 277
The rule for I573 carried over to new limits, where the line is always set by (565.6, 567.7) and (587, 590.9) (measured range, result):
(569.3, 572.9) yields -0.13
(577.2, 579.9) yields -0.14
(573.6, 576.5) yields -0.23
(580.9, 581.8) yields -0.03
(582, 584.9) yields -0.14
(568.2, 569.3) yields -0.02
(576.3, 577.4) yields -0.10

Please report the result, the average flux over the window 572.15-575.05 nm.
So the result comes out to 273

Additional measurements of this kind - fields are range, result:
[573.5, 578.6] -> 277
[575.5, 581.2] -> 275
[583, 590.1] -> 261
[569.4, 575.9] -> 273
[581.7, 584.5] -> 267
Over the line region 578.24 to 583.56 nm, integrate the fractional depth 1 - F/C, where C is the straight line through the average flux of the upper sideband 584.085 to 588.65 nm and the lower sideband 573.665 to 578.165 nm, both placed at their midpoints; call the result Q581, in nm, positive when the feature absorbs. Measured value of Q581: 0.11 nm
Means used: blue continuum 279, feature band 267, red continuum 266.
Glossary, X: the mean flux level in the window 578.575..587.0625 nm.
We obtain 267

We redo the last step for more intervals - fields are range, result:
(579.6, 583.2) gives 265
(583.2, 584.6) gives 271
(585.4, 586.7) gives 263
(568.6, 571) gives 266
